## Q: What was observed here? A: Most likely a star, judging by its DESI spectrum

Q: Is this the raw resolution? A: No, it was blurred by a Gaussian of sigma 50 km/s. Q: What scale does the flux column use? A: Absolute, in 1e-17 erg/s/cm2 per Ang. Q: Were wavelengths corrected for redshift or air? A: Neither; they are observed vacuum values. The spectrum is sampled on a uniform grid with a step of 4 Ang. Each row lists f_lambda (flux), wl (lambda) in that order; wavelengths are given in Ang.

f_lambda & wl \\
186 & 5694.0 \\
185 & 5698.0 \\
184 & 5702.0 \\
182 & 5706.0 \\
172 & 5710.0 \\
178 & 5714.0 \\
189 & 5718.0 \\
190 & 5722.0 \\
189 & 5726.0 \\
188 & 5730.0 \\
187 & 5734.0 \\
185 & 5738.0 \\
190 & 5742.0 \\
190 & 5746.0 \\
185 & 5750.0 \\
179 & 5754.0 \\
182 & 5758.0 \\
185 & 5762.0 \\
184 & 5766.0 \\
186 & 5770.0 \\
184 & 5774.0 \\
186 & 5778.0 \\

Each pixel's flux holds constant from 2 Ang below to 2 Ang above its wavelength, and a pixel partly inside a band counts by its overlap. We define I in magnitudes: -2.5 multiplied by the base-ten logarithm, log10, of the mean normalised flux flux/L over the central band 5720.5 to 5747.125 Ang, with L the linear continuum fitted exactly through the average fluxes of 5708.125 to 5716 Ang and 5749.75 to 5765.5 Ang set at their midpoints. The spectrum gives -0.06 mag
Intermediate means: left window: 175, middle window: 188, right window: 183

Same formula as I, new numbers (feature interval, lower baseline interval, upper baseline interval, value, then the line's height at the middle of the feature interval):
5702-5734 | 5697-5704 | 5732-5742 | 0.01 mag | 186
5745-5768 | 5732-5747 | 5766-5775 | 0.01 mag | 186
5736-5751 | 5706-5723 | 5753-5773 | -0.03 mag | 183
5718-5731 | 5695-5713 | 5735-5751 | -0.03 mag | 184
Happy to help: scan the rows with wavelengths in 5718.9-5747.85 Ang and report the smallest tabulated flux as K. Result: 185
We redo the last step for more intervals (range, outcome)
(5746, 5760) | 179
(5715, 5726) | 189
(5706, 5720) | 172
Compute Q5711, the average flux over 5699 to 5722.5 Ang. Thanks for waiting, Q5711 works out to 182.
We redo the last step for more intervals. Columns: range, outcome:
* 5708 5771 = 185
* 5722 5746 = 188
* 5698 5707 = 184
